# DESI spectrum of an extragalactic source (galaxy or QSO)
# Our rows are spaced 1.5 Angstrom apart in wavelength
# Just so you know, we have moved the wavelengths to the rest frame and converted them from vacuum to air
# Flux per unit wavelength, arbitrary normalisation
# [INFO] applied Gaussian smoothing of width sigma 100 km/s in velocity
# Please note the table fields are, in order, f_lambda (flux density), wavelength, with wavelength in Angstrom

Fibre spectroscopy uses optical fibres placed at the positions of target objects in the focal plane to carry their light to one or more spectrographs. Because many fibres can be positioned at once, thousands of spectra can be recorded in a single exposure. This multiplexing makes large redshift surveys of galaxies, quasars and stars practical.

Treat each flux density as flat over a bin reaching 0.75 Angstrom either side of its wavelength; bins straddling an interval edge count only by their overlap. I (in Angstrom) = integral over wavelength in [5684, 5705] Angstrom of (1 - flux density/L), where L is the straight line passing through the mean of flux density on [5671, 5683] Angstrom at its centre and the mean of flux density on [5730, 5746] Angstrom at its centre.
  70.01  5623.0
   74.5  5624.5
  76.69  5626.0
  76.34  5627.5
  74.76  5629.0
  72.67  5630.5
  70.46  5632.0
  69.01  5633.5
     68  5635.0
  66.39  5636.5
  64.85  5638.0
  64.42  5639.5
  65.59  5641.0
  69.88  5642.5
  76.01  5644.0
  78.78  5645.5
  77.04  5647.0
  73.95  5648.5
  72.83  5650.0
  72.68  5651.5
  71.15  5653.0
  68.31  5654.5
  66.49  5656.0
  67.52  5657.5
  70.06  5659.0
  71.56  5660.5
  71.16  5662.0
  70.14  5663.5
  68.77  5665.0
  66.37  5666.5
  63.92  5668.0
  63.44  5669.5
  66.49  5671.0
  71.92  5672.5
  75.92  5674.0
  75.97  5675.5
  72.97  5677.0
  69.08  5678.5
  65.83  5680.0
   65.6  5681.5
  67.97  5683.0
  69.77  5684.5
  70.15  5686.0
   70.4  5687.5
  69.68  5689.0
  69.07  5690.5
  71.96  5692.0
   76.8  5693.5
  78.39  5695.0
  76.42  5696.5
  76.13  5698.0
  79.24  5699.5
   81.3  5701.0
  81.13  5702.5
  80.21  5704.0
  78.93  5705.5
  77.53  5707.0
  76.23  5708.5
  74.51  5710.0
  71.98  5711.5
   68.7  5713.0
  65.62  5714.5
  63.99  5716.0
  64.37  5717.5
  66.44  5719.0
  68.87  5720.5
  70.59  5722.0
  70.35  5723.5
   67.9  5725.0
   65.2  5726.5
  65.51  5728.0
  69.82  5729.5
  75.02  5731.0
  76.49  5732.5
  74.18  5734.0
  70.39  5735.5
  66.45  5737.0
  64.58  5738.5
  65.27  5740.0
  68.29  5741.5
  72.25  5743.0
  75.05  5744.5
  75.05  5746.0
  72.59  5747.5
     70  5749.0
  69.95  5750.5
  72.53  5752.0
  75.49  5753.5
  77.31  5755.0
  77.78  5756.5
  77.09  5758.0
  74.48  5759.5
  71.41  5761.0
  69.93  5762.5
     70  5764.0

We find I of -1.3 Angstrom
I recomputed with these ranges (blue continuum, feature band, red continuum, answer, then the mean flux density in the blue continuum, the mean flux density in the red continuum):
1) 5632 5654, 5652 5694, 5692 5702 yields 2.82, 70.7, 77.7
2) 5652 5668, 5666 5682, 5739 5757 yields 0.13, 69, 72.4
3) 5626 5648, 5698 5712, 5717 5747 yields -1.55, 71.2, 69.7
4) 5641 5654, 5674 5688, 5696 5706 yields 1.26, 73.4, 79.1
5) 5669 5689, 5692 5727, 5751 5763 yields -0.76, 69.7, 74.5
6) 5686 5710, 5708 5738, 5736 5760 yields 1.82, 76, 72.1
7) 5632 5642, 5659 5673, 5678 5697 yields 0.17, 66.8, 70.8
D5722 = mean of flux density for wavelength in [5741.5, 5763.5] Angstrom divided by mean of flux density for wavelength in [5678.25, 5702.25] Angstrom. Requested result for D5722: 1.0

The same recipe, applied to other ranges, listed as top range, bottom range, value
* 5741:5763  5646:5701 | 1.03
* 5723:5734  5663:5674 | 1.04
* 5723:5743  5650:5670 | 1.01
